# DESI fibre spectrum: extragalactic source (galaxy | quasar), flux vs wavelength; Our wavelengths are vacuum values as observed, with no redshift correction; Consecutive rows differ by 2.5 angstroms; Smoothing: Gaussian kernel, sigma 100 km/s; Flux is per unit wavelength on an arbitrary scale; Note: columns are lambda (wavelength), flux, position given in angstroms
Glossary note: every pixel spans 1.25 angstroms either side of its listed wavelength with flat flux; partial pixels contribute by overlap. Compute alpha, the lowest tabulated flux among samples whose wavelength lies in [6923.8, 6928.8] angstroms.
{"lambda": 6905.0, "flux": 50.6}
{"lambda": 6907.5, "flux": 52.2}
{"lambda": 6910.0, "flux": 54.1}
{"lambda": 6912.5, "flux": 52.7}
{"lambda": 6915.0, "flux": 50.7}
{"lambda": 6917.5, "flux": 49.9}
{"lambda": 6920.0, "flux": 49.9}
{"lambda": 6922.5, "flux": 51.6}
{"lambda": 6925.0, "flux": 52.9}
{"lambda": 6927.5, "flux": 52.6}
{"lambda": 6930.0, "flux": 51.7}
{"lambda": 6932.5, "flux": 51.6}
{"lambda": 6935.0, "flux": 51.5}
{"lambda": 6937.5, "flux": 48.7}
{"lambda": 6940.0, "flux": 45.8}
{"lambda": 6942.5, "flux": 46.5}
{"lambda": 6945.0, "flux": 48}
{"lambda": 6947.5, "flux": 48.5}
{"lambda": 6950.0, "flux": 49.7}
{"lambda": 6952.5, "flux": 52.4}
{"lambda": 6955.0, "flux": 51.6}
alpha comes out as 52.6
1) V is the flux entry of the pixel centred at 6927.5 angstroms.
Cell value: 52.6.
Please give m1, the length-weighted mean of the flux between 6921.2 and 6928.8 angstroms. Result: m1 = 52.3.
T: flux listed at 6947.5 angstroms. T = 48.5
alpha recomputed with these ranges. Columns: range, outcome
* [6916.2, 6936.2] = 49.9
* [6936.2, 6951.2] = 45.8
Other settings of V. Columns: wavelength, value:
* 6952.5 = 52.4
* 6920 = 49.9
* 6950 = 49.7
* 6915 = 50.7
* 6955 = 51.6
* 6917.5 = 49.9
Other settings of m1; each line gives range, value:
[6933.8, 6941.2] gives 48.7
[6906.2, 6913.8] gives 53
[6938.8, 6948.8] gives 47.2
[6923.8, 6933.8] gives 52.2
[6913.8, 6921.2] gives 50.2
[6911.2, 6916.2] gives 51.7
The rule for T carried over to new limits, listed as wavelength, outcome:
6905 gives 50.6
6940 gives 45.8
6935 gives 51.5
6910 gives 54.1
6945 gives 48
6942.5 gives 46.5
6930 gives 51.7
